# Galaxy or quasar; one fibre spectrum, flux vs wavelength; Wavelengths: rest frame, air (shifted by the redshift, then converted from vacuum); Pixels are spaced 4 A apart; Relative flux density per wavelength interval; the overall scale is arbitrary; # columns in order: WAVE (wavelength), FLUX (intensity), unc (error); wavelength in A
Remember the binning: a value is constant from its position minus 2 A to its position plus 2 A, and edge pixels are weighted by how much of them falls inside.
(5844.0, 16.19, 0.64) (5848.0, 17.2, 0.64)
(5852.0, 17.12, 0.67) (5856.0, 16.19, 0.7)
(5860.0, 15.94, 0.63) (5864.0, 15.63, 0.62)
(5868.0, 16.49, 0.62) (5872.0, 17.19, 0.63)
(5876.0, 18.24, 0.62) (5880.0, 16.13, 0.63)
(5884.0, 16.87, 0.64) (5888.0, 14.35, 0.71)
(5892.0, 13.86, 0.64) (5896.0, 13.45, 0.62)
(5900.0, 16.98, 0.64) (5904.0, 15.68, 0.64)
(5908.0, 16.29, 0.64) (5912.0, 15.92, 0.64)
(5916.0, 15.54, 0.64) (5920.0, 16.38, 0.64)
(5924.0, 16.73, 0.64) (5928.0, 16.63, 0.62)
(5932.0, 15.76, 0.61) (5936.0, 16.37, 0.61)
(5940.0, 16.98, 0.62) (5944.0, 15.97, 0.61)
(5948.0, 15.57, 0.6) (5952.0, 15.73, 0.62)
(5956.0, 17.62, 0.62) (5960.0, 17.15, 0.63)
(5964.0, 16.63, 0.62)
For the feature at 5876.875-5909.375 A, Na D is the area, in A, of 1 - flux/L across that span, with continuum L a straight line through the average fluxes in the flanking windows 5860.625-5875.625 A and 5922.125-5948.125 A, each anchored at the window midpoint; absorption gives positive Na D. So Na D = 1.9 A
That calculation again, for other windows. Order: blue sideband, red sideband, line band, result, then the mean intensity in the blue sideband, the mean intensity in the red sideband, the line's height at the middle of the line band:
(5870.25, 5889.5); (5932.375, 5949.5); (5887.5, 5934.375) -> 2.05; 16.6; 16.2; 16.4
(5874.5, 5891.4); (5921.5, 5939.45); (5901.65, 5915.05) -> 0.27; 16.1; 16.4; 16.3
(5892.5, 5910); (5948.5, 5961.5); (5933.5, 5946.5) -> -0.04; 15.5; 16.7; 16.3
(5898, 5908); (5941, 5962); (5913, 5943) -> 0.12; 16.3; 16.4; 16.4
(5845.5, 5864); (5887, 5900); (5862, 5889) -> -2.06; 16.5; 14.3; 15.3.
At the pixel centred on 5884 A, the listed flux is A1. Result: 16.87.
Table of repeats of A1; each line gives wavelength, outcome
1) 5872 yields 17.19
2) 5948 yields 15.57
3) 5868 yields 16.49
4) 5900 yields 16.98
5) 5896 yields 13.45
